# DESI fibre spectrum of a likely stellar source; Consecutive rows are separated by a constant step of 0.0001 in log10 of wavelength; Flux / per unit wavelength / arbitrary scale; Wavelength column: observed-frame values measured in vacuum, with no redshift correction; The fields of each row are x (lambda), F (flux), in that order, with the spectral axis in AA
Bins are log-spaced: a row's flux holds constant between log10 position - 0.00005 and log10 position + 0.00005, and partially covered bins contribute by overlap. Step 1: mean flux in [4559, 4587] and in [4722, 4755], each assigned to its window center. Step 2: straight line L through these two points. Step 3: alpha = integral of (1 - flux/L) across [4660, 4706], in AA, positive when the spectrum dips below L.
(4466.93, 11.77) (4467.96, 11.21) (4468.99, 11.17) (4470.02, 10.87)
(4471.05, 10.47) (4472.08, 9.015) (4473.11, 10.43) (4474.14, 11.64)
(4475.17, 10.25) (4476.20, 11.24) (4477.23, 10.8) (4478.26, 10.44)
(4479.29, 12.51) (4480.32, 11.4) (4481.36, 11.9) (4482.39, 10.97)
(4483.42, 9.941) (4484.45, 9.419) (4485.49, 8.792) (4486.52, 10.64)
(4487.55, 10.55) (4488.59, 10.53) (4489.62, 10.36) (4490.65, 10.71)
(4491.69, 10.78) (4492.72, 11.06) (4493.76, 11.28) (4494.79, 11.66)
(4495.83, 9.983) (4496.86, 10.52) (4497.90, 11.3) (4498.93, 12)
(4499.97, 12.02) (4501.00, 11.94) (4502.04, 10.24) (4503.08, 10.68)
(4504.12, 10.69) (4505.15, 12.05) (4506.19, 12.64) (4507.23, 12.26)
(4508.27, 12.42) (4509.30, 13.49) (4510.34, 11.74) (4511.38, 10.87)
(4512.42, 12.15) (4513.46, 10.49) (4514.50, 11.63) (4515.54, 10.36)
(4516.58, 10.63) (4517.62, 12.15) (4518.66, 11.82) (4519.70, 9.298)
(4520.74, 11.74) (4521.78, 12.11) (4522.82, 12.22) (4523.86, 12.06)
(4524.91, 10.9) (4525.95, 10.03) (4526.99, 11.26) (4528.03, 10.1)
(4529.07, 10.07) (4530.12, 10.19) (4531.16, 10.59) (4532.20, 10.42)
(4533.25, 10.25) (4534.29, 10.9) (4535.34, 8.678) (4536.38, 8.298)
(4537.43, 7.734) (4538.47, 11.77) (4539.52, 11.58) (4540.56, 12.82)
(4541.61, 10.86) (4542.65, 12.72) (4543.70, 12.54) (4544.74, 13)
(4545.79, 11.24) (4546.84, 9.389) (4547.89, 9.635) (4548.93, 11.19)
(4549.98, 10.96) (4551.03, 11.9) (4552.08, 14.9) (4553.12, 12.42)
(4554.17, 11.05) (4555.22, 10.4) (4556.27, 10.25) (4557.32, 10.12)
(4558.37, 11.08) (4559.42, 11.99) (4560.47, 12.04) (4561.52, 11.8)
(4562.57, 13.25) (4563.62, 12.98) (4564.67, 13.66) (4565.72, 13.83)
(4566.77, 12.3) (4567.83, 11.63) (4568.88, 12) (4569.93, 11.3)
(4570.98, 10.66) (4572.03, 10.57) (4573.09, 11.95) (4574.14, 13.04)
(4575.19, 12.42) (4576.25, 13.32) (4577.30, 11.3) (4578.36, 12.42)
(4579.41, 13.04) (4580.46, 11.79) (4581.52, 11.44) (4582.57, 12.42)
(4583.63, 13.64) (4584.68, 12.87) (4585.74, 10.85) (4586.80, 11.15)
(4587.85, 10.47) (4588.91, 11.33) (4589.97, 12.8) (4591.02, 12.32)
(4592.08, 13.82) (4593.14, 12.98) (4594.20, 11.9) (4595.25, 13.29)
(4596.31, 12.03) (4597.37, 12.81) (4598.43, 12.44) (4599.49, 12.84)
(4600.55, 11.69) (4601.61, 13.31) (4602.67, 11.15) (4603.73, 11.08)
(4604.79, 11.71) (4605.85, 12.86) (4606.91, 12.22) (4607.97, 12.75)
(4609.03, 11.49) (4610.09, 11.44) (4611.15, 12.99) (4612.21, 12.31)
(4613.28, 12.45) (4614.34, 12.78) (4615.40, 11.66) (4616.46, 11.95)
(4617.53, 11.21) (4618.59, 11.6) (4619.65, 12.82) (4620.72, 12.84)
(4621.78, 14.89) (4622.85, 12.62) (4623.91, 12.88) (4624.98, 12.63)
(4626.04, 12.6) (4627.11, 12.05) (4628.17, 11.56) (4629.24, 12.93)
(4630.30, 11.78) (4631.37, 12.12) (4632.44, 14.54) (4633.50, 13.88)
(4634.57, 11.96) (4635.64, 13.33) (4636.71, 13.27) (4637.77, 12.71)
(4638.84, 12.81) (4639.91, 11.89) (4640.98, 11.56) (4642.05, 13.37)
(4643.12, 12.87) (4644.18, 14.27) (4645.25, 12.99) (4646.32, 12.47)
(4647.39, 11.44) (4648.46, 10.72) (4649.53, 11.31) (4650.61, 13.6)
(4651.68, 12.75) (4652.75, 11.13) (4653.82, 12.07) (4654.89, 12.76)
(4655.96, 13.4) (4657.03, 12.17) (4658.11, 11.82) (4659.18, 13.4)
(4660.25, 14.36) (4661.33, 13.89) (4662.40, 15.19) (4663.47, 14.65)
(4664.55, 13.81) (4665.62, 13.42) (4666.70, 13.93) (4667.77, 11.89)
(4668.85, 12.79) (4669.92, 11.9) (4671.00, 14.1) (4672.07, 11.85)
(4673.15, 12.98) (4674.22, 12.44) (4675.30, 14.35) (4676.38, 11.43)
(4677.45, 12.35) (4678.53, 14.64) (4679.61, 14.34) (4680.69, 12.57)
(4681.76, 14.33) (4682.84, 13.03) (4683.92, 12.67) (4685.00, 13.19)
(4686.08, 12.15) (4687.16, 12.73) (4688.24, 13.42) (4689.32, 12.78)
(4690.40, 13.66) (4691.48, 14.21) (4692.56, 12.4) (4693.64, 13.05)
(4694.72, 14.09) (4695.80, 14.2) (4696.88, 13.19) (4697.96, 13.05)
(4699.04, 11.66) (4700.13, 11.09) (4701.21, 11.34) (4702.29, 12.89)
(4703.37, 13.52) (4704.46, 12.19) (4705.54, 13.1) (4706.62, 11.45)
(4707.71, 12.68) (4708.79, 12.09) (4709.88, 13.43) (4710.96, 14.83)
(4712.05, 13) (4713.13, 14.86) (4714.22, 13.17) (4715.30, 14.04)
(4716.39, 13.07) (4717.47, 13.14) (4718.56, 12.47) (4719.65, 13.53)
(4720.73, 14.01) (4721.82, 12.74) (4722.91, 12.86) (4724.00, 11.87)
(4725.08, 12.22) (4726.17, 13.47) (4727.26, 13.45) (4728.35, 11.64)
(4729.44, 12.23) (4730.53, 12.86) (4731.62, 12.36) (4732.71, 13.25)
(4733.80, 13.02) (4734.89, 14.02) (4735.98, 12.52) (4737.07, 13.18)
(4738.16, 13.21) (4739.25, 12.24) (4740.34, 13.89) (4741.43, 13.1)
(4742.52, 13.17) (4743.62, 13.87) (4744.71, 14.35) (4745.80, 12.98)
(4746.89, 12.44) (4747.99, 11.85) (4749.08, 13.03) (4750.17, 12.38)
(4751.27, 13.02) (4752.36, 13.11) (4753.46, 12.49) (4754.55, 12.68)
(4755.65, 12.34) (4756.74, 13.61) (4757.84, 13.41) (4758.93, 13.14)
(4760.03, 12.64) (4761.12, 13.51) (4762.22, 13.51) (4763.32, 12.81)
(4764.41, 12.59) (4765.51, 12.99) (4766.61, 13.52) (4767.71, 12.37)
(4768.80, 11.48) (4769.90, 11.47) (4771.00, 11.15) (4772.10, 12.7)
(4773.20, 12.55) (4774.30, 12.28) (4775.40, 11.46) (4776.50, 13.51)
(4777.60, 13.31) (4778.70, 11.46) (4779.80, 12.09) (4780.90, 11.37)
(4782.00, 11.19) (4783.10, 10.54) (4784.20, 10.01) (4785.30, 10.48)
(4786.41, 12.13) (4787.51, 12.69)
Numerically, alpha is -1.7 AA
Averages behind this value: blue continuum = 12.2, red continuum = 12.9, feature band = 13.1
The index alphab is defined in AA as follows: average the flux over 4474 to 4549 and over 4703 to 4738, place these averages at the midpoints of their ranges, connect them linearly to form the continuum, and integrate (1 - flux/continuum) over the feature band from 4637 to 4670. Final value -1.2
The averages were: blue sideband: 11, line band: 12.8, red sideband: 13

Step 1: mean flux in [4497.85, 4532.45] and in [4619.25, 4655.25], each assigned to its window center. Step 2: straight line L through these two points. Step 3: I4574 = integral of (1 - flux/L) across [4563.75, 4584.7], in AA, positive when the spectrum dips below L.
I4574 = -0.6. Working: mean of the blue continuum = 11.3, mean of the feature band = 12.3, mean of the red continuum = 12.6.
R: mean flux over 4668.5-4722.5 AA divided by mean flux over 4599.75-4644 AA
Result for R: 1.05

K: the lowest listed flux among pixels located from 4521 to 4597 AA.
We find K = 7.734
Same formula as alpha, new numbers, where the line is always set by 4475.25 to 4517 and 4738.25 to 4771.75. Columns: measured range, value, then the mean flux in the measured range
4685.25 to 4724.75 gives -1.5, 13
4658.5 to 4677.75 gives -1.6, 13.3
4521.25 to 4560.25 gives 1.3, 11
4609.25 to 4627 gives -0.8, 12.4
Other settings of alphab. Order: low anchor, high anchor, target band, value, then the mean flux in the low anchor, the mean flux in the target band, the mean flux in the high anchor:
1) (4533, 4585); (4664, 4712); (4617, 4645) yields -0.7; 11.7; 12.7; 13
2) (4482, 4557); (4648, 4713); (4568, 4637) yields -1.5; 11.1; 12.3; 13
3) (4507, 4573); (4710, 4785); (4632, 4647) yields -1.2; 11.3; 13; 12.8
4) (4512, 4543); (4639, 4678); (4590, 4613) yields -0.8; 10.8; 12.4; 12.8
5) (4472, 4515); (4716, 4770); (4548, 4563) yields -0.1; 11.1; 11.6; 12.9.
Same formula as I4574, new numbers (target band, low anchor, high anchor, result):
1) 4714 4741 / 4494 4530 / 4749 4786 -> -1.8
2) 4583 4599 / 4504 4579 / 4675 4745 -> -0.5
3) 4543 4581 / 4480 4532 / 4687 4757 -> -1.0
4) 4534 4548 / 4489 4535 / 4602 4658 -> 0.8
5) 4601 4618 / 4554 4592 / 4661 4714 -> 0.3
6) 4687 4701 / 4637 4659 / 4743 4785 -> -0.6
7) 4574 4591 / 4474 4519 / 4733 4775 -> -0.6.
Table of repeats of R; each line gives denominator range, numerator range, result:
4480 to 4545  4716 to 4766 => 1.17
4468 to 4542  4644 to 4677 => 1.18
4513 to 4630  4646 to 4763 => 1.10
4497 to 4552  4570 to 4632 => 1.10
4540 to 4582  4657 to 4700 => 1.11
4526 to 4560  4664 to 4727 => 1.19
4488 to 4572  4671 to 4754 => 1.15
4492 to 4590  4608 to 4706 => 1.12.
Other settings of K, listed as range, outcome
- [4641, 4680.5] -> 10.72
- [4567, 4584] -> 10.57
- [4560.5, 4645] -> 10.47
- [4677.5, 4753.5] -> 11.09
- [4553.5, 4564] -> 10.12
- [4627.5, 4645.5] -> 11.56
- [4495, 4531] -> 9.298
